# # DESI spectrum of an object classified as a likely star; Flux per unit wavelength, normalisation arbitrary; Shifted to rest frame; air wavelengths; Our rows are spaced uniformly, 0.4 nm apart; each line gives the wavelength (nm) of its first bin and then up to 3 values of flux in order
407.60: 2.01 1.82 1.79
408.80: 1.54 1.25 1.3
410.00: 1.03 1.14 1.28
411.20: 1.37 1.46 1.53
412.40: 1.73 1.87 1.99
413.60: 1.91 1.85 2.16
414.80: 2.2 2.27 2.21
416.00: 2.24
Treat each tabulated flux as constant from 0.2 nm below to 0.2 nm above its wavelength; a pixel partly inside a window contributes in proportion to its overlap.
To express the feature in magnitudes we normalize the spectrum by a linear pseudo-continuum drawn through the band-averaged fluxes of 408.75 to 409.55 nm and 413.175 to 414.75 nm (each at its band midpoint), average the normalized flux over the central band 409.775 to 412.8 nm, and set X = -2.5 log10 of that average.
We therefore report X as 0.18 mag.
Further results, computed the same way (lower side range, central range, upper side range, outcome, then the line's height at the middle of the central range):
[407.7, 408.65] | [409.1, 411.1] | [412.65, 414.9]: 0.48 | 1.87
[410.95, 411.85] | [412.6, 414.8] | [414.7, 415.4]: -0.03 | 1.93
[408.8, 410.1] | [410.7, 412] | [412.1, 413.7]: 0.14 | 1.59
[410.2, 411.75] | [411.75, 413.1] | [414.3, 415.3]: -0.04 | 1.65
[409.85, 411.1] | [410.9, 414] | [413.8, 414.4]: -0.06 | 1.6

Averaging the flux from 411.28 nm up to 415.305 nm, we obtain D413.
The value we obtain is 1.87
